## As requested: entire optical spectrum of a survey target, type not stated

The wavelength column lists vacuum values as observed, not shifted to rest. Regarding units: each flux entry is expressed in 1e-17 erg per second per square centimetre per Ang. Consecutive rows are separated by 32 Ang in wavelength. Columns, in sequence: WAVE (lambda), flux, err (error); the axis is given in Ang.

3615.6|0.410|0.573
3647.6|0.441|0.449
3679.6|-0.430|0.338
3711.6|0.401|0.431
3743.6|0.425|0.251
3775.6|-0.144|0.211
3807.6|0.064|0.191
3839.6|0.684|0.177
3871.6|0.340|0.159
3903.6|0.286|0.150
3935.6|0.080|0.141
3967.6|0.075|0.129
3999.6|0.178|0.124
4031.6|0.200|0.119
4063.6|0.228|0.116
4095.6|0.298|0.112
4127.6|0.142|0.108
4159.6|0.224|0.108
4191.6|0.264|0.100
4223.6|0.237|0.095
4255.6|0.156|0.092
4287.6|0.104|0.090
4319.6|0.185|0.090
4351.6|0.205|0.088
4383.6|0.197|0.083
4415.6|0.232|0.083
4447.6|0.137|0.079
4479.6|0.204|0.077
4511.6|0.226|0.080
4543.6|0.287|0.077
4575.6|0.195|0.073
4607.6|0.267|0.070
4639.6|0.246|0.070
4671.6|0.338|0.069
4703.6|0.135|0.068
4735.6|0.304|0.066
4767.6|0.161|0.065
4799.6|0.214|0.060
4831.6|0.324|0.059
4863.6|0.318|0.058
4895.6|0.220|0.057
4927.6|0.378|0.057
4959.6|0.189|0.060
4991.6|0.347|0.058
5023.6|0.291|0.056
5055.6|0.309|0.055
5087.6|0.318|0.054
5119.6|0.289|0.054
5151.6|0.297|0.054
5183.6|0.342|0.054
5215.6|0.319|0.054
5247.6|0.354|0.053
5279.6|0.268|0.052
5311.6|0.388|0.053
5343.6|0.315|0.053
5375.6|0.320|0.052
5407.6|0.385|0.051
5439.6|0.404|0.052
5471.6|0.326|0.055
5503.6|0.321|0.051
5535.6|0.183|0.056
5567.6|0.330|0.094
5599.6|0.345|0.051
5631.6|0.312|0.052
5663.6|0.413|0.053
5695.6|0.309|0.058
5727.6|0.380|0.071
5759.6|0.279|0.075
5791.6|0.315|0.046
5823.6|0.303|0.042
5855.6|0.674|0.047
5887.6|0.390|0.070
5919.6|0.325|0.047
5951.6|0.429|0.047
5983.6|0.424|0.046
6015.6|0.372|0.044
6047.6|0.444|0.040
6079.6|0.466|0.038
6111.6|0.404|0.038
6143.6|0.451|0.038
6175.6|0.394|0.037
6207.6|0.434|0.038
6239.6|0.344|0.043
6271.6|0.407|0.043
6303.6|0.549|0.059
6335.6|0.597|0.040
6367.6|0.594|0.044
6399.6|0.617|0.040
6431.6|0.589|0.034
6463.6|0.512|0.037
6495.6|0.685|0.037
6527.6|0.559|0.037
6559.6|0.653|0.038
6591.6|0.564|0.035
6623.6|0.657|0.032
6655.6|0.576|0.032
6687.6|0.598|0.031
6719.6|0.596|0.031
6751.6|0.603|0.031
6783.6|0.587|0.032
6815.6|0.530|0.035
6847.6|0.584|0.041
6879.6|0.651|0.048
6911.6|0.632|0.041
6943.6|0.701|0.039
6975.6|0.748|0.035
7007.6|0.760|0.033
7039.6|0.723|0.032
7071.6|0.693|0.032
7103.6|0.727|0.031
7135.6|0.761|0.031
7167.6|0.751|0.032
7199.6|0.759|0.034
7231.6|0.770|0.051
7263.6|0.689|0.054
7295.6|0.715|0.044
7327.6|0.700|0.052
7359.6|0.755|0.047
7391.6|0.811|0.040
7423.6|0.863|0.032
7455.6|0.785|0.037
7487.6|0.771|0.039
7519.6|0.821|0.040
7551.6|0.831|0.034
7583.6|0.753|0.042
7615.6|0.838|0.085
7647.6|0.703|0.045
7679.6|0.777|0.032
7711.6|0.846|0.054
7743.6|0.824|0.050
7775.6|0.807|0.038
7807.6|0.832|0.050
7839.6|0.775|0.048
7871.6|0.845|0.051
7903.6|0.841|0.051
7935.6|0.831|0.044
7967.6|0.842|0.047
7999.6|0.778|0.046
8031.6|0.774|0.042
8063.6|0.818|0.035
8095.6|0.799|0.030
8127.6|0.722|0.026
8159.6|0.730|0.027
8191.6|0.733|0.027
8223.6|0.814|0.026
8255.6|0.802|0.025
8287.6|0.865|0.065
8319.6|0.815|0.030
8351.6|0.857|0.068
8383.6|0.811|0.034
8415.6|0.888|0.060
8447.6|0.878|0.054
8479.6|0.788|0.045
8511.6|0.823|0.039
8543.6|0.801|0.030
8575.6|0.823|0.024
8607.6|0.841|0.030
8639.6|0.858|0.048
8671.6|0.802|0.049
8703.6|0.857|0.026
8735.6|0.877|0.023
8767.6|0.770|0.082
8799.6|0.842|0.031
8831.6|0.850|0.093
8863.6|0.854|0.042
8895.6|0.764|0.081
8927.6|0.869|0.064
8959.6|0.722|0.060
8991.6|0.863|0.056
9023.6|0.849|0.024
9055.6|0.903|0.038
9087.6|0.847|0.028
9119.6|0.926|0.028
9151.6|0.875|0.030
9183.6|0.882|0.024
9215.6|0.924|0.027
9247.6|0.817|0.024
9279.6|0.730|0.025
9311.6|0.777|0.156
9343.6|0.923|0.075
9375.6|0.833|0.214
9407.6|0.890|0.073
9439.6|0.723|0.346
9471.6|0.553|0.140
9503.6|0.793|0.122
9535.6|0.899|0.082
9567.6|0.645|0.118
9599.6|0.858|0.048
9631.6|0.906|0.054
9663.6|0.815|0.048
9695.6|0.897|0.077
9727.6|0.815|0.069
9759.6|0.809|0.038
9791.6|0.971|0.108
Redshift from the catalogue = 0.57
